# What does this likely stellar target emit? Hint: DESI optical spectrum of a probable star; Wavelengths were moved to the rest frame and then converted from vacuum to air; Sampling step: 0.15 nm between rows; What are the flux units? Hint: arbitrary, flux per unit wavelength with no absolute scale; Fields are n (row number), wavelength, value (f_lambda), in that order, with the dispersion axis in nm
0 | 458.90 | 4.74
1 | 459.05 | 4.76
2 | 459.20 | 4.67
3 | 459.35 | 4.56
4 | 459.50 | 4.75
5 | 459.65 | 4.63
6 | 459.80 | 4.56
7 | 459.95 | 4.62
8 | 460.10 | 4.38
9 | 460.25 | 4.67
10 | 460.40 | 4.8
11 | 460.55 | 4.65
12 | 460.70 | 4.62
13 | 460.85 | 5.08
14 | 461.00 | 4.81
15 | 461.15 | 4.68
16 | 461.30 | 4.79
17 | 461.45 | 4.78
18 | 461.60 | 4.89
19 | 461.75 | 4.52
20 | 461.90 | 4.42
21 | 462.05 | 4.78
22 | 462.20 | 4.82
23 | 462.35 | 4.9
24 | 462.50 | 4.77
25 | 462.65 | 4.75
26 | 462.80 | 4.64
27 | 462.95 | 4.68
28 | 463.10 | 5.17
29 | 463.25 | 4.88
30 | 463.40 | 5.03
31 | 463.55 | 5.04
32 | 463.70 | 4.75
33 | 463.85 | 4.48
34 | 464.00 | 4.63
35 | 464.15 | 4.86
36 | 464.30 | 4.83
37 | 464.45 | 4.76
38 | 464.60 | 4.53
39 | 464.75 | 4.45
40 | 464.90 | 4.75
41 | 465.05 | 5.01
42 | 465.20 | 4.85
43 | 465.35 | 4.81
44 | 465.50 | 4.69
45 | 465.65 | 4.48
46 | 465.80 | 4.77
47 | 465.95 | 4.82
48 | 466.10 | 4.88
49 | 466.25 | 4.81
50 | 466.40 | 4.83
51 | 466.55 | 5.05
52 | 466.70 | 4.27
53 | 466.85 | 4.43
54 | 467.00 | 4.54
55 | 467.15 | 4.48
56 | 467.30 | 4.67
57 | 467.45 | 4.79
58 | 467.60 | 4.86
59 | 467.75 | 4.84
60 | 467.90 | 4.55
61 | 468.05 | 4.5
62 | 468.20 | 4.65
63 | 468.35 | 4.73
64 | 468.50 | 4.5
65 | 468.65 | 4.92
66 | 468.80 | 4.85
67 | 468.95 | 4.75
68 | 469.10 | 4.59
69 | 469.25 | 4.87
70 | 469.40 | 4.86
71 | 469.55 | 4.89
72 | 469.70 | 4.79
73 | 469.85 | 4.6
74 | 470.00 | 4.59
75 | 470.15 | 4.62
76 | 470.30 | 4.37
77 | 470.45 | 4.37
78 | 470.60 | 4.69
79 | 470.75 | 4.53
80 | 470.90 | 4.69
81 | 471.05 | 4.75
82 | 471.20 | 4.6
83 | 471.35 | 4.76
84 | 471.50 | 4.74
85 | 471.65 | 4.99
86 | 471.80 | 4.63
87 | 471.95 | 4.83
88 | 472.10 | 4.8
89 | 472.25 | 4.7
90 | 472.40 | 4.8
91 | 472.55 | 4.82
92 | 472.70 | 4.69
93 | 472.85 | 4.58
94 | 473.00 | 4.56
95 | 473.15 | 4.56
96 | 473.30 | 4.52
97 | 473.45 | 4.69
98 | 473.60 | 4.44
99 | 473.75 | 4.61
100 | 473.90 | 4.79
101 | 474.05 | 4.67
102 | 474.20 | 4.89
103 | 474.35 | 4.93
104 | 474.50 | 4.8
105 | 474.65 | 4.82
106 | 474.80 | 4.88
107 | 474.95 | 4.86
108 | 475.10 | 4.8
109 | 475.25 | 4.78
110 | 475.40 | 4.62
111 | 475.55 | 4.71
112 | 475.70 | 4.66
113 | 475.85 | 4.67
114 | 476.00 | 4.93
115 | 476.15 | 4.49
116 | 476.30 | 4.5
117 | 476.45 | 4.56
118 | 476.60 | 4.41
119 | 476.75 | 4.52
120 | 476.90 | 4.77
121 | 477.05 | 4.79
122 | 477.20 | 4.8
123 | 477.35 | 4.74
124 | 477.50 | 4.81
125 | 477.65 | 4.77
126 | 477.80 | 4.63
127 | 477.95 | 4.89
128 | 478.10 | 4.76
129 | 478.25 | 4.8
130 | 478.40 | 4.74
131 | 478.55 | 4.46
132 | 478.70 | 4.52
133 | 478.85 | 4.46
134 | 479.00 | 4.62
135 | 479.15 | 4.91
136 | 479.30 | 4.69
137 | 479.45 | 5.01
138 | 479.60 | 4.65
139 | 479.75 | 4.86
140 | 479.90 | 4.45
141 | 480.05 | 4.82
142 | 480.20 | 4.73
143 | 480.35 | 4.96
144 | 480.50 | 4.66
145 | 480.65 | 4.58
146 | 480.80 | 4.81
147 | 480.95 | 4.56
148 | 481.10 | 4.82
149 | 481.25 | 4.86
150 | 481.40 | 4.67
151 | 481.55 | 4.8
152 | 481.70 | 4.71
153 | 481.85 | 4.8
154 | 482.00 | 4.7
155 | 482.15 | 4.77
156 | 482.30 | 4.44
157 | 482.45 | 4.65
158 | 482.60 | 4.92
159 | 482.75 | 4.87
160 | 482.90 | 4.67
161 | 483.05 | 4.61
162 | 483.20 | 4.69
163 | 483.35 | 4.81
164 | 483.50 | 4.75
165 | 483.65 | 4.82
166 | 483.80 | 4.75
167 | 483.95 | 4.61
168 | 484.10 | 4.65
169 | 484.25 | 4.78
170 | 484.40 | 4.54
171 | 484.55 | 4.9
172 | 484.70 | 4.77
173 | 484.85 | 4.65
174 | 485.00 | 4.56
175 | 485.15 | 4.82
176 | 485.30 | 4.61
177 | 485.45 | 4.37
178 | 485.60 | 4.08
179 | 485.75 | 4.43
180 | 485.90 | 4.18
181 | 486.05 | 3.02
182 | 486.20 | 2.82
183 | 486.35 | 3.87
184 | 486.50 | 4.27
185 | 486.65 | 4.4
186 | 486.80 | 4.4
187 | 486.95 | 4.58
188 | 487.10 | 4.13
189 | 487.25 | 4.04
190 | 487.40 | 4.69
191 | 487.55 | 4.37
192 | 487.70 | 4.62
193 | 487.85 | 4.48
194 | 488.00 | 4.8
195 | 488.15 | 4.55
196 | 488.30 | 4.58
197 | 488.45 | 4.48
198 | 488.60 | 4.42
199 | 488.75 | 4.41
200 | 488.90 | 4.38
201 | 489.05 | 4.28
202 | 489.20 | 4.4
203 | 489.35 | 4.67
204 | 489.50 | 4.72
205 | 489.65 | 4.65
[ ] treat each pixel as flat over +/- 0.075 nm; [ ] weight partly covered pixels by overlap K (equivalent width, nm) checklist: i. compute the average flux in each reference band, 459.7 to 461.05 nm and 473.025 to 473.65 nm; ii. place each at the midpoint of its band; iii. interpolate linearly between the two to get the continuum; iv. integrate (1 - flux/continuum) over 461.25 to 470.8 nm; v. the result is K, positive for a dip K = -0.185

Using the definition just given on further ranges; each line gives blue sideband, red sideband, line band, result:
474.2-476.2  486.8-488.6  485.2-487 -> 0.170 nm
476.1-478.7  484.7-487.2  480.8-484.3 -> -0.265 nm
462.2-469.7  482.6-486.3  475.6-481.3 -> -0.157 nm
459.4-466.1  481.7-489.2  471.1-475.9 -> -0.109 nm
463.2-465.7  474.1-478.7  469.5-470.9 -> 0.040 nm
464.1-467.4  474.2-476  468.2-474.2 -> 0.083 nm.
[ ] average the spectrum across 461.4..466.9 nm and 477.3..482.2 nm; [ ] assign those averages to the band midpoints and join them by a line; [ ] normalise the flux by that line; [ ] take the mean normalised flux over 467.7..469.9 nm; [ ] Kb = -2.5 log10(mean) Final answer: 0.00 mag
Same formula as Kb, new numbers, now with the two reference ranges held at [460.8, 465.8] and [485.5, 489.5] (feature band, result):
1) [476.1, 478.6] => -0.044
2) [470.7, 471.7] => -0.026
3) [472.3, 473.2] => -0.022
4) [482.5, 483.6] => -0.090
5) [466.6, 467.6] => 0.029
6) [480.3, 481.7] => -0.076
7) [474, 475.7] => -0.059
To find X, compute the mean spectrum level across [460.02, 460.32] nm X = 4.52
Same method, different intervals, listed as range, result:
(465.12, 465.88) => 4.72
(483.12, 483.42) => 4.75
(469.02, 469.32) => 4.73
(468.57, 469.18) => 4.78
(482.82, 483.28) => 4.66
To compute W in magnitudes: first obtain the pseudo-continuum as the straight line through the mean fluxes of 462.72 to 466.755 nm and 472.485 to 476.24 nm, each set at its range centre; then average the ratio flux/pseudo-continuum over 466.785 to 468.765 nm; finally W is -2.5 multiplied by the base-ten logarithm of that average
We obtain 0.02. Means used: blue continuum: 4.77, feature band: 4.66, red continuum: 4.71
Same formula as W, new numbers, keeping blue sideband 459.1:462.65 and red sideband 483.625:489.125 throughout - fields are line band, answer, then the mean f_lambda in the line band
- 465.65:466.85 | -0.02 mag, 4.74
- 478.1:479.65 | -0.05 mag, 4.69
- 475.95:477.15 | -0.02 mag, 4.62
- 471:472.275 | -0.04 mag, 4.76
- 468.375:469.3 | -0.03 mag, 4.74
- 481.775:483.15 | -0.06 mag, 4.71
